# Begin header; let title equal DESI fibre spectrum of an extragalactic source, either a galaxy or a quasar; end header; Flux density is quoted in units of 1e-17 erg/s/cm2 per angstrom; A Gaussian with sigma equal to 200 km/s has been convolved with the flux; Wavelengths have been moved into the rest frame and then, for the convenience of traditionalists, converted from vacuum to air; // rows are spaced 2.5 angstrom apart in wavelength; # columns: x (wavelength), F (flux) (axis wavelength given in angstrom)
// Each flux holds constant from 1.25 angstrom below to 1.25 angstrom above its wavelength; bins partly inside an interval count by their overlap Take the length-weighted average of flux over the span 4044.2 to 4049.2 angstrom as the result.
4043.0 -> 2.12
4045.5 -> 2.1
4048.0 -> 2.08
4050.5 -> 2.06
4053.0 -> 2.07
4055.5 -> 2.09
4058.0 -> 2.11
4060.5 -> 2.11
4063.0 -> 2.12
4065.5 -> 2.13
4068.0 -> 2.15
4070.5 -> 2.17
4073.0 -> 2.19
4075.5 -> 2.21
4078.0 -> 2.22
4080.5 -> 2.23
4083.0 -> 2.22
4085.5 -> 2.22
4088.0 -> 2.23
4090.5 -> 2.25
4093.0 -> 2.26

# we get 2.09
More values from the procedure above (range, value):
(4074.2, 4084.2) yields 2.22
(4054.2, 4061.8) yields 2.1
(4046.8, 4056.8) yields 2.08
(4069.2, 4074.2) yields 2.18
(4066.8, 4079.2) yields 2.19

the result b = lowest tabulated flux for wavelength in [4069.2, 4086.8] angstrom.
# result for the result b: 2.17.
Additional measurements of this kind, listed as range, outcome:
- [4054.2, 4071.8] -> 2.09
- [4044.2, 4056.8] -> 2.06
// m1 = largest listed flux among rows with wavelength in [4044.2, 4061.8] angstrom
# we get 2.11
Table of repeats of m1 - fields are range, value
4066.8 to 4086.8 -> 2.23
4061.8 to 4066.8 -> 2.13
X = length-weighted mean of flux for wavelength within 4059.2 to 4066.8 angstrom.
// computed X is 2.12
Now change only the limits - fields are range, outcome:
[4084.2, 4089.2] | 2.22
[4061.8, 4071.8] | 2.14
